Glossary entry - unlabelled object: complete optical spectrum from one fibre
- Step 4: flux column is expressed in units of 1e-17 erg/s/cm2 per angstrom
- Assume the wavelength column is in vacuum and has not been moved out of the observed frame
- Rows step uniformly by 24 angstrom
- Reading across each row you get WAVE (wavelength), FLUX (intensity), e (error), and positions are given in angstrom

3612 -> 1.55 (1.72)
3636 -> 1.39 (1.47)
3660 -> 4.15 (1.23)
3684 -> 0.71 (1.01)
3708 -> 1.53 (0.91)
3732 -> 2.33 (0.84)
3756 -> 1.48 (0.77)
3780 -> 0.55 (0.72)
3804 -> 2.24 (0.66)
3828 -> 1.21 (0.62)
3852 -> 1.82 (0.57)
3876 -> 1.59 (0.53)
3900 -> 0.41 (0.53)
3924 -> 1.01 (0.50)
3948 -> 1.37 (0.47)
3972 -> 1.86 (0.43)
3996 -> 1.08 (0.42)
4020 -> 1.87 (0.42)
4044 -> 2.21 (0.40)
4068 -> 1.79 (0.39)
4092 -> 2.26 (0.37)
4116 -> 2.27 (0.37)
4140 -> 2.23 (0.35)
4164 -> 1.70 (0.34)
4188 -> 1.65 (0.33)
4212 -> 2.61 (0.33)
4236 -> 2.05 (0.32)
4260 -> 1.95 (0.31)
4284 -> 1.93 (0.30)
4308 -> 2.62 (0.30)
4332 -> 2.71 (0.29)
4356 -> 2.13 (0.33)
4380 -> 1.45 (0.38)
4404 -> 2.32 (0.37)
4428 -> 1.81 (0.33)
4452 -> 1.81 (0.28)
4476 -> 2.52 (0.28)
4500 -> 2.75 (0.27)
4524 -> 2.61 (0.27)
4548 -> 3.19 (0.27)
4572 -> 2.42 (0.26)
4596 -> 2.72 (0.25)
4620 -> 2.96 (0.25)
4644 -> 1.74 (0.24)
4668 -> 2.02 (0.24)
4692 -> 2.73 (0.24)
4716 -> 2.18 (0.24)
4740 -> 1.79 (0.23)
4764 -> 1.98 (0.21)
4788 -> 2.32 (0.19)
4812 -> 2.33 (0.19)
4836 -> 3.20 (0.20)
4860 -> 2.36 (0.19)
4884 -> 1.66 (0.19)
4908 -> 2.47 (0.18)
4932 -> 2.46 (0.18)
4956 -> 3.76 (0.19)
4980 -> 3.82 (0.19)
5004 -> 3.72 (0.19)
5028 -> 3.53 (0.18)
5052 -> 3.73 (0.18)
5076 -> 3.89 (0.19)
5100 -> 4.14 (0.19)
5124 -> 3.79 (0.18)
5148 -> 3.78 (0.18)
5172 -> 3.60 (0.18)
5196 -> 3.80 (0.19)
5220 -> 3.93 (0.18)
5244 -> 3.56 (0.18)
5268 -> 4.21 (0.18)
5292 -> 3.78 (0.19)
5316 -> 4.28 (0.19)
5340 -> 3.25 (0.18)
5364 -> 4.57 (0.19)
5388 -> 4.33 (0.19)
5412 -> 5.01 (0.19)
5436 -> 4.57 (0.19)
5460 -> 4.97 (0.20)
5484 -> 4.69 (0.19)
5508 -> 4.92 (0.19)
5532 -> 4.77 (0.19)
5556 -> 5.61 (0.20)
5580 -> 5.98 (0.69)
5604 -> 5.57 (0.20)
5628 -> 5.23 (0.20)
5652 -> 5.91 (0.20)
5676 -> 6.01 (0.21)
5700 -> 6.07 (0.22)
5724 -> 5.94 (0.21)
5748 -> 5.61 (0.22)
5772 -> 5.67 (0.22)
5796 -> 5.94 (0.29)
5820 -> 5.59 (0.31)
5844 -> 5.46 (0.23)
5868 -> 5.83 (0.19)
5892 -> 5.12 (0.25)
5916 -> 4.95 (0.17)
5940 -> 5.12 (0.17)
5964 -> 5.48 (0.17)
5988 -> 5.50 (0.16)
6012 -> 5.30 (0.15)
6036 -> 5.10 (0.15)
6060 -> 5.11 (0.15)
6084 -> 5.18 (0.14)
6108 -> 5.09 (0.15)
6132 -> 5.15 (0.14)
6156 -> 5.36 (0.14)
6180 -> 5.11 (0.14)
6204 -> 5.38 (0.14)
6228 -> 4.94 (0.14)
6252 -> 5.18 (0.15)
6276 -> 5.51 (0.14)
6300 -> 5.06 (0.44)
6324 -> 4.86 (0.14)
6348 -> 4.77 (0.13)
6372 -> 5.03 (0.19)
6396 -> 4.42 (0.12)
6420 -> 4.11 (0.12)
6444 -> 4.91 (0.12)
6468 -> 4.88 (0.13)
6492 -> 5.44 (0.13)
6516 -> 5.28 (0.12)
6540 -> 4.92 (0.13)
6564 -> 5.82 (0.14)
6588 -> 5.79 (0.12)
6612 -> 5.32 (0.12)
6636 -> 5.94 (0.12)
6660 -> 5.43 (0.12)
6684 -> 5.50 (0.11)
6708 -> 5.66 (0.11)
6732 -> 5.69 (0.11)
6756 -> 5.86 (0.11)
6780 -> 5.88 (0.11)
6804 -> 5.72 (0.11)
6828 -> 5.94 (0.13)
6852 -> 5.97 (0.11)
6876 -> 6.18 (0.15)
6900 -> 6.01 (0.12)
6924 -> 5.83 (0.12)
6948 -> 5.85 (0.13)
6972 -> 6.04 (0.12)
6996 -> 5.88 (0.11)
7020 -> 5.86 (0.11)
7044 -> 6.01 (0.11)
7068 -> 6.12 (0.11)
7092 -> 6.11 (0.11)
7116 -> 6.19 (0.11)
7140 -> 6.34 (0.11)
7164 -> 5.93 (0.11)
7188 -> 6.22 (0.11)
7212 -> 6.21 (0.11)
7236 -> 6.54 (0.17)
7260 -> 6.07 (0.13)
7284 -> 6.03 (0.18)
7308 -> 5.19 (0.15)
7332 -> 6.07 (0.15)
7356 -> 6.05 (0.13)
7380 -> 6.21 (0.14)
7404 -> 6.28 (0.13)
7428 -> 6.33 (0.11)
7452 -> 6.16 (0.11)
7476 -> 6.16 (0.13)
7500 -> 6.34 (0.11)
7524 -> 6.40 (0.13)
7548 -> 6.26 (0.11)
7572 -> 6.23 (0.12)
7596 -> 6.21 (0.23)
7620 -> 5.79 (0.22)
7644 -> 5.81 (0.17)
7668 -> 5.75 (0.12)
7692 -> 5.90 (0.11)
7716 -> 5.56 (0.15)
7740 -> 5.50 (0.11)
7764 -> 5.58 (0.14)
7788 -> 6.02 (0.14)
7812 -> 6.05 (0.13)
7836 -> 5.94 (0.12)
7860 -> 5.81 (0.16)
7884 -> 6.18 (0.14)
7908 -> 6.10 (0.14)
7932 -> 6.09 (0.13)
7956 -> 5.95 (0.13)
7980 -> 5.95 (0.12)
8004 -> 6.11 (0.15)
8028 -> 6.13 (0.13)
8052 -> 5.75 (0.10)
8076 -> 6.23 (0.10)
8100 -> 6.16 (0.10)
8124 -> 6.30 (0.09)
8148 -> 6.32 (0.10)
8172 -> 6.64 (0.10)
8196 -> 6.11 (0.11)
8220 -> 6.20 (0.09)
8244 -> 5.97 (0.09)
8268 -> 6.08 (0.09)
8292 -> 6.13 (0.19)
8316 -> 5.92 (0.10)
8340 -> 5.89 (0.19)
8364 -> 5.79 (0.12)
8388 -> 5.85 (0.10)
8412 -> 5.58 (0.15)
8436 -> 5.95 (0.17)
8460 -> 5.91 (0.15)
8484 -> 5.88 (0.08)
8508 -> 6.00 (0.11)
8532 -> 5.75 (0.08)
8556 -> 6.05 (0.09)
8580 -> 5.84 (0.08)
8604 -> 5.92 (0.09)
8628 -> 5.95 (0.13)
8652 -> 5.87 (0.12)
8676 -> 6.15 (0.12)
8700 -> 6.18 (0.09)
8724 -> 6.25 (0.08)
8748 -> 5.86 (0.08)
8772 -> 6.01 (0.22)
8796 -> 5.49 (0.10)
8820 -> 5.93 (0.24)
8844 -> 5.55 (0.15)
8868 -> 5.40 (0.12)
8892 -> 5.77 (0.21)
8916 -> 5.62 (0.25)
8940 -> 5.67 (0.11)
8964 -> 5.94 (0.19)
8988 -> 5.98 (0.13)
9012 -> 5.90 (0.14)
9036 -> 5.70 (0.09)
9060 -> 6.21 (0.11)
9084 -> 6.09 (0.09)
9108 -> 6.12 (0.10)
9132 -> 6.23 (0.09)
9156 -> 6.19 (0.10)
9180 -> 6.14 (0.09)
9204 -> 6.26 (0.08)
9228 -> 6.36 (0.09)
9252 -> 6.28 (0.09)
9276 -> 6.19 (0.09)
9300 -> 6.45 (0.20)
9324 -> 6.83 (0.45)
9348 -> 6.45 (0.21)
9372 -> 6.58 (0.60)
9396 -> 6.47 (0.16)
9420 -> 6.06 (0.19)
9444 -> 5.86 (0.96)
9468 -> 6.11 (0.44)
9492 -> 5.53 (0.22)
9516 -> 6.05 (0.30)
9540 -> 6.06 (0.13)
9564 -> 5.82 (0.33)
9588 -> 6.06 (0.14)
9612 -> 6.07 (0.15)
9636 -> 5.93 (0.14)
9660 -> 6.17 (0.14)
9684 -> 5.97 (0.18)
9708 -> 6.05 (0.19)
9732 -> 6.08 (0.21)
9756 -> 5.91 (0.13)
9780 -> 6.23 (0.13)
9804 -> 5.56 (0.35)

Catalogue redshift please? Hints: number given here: 0.24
